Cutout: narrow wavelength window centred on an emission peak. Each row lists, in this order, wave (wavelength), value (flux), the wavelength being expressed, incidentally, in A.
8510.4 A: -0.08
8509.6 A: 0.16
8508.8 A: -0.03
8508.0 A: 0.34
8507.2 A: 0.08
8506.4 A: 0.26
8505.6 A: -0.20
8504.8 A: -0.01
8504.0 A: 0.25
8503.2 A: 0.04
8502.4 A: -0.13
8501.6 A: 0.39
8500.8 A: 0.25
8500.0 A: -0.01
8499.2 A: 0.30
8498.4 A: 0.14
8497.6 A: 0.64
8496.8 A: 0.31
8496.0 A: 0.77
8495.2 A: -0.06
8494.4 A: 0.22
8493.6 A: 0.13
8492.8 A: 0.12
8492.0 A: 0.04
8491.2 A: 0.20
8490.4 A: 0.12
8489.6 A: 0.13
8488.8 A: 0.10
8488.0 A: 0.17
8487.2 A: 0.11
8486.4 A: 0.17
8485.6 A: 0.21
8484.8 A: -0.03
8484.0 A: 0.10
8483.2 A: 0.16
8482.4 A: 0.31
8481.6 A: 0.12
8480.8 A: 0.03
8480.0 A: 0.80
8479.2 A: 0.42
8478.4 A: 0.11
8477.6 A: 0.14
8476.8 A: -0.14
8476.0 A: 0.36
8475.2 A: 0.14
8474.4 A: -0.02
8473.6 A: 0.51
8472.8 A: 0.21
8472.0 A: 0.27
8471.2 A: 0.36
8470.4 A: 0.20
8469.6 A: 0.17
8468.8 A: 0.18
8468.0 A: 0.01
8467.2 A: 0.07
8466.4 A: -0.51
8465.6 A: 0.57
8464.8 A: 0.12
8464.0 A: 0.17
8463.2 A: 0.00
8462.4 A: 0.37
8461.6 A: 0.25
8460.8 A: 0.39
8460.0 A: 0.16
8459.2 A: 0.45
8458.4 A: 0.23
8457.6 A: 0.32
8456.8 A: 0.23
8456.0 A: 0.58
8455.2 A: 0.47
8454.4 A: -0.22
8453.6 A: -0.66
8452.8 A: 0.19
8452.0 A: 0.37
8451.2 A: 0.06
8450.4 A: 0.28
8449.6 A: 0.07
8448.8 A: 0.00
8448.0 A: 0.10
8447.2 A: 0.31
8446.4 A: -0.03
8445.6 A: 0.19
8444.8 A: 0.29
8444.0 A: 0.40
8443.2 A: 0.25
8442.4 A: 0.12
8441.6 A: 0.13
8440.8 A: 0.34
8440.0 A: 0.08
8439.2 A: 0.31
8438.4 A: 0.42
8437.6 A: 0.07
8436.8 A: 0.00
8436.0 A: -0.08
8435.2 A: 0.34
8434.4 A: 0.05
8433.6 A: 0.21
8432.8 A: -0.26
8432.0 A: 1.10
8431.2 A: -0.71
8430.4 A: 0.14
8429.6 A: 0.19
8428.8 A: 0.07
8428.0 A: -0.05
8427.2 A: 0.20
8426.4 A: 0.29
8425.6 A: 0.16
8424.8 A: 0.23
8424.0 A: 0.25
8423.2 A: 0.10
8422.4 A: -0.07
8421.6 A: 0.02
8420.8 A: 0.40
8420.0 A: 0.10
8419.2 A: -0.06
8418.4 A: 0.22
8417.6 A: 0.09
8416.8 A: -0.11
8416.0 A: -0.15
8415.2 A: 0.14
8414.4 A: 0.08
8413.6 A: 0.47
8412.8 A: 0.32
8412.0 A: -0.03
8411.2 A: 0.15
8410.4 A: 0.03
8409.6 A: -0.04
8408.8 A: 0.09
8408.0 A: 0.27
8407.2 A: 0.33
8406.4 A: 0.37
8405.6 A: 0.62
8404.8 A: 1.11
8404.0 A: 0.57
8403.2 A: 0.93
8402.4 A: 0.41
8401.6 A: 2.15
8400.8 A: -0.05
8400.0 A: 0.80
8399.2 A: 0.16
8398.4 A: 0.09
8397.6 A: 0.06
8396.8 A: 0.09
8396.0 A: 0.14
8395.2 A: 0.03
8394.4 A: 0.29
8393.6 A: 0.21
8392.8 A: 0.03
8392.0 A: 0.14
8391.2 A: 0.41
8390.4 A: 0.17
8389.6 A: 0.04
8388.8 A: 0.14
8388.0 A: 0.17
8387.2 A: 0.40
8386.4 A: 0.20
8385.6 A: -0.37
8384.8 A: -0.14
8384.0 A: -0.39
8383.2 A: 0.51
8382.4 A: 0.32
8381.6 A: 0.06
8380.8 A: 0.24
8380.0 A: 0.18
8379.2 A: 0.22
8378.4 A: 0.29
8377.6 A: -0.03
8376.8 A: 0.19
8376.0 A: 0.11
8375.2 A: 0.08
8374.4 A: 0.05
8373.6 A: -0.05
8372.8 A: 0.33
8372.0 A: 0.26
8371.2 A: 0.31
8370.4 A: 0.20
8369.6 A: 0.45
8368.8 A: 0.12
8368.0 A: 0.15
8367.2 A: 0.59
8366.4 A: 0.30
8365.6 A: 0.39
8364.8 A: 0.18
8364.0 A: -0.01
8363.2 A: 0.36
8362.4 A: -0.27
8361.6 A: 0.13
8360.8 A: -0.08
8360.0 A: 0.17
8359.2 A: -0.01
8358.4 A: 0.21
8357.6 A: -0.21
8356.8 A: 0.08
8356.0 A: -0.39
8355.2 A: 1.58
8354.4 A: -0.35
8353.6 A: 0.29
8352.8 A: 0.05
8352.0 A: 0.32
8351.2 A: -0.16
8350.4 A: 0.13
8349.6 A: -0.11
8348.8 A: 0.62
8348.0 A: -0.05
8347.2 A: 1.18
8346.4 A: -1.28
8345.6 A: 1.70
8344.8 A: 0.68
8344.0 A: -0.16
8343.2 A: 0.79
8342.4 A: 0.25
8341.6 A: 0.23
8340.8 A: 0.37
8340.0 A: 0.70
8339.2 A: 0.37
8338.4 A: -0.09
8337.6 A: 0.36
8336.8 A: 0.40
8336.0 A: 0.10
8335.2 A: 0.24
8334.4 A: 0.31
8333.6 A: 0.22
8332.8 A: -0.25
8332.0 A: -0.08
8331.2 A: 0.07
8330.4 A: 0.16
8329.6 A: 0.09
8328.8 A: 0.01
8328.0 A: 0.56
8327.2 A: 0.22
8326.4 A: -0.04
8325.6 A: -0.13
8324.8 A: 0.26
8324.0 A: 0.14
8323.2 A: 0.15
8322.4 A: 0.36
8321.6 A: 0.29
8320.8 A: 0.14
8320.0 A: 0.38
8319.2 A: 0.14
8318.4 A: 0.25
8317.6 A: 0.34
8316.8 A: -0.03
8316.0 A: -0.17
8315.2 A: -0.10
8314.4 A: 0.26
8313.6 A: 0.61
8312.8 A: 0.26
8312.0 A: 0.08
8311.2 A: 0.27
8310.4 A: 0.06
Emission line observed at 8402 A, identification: Hgamma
